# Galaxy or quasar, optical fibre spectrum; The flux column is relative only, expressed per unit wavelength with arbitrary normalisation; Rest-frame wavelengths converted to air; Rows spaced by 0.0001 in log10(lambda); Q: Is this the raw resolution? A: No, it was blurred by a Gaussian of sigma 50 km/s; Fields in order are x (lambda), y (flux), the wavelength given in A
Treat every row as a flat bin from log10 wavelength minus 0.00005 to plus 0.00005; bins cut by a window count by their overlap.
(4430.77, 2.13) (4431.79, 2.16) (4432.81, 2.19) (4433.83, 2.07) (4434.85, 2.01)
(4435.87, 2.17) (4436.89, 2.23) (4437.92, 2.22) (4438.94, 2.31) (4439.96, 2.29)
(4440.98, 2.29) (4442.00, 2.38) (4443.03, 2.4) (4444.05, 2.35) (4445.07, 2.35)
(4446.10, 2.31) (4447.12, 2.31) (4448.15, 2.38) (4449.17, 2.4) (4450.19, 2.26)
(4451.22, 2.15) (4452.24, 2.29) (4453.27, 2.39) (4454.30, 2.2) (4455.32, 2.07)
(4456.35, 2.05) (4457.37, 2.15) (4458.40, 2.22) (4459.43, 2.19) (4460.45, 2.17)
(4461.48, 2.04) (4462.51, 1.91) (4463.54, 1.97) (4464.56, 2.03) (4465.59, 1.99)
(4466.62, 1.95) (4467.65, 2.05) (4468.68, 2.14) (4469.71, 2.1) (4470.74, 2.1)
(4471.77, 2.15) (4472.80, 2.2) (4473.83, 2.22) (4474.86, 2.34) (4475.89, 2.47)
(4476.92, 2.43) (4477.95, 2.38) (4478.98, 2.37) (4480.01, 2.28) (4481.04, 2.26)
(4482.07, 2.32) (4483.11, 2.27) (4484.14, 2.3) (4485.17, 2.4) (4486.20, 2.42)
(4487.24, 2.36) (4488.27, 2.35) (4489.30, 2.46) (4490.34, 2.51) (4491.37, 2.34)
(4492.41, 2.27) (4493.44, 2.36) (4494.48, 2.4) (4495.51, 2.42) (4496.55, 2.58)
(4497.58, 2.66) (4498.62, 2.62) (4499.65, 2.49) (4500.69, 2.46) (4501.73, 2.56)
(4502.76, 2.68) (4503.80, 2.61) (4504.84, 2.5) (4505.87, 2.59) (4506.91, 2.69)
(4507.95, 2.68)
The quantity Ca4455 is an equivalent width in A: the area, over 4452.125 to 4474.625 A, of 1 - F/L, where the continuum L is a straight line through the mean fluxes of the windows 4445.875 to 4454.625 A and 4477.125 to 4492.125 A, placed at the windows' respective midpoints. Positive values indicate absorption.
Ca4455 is 2.0 A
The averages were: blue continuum 2.3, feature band 2.12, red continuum 2.36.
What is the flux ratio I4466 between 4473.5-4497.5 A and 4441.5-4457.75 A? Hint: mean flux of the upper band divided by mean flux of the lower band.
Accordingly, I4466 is 1.04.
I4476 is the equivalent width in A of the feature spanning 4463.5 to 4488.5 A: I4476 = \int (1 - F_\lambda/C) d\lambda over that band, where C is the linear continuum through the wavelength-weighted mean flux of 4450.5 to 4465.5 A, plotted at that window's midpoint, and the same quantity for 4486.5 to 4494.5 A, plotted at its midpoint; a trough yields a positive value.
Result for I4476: 0.3 A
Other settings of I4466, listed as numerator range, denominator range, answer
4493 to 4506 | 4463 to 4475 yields 1.21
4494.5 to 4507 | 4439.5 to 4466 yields 1.16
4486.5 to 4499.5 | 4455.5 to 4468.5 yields 1.19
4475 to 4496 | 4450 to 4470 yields 1.12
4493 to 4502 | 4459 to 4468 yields 1.23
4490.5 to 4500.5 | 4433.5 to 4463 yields 1.11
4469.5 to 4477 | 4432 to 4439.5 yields 1.03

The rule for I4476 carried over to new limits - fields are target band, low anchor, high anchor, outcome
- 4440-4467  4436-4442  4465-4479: 0.5 A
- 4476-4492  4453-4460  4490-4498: 0.0 A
